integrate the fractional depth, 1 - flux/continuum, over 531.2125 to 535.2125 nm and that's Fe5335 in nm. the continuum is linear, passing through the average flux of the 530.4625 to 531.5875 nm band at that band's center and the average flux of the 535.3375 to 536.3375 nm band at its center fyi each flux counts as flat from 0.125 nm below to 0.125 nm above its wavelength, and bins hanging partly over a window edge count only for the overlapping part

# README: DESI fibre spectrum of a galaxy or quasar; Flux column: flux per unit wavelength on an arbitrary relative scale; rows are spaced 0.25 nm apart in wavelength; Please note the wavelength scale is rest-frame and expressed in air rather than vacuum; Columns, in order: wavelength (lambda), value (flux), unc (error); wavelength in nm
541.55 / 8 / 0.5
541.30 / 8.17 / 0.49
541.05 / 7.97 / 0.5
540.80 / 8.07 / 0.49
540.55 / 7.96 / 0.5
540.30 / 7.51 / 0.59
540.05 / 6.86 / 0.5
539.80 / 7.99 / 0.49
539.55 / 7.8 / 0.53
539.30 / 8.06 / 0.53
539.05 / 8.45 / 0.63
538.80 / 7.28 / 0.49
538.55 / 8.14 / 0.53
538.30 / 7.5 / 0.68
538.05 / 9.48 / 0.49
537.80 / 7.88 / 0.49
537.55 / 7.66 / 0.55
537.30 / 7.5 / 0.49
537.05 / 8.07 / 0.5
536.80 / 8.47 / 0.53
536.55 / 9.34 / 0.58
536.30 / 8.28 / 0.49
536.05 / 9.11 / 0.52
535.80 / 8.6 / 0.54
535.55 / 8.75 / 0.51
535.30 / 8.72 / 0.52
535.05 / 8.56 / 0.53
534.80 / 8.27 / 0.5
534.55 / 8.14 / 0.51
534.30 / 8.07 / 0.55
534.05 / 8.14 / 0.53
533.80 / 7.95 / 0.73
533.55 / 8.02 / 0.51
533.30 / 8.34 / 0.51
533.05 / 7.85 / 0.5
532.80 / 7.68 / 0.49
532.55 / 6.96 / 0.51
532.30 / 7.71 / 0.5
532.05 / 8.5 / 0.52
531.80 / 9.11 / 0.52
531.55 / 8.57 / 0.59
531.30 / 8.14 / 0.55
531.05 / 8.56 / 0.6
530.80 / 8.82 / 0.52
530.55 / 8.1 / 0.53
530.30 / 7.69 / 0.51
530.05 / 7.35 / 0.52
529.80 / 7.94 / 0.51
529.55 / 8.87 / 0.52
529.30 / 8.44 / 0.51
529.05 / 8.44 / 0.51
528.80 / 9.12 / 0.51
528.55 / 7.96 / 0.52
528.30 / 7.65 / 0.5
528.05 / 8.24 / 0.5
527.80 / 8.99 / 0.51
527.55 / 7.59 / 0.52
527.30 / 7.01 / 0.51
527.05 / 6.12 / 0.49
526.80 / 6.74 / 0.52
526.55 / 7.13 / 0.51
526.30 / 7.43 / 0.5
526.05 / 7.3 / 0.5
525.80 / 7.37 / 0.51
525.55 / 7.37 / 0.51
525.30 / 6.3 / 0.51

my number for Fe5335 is 0.20 nm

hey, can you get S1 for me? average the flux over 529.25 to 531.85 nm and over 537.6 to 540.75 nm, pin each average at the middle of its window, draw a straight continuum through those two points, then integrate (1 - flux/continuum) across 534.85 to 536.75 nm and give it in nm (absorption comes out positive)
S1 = -0.159 nm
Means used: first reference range 8.3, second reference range 7.91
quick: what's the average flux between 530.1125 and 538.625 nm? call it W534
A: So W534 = 8.25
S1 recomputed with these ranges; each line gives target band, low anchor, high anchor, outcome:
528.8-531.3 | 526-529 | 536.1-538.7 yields -0.158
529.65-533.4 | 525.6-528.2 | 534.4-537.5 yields -0.073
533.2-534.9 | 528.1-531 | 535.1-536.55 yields 0.092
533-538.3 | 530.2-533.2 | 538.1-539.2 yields -0.192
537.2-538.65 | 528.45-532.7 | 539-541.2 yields -0.019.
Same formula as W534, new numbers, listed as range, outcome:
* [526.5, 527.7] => 6.95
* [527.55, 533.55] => 8.2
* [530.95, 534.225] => 8.11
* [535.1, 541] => 8.15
